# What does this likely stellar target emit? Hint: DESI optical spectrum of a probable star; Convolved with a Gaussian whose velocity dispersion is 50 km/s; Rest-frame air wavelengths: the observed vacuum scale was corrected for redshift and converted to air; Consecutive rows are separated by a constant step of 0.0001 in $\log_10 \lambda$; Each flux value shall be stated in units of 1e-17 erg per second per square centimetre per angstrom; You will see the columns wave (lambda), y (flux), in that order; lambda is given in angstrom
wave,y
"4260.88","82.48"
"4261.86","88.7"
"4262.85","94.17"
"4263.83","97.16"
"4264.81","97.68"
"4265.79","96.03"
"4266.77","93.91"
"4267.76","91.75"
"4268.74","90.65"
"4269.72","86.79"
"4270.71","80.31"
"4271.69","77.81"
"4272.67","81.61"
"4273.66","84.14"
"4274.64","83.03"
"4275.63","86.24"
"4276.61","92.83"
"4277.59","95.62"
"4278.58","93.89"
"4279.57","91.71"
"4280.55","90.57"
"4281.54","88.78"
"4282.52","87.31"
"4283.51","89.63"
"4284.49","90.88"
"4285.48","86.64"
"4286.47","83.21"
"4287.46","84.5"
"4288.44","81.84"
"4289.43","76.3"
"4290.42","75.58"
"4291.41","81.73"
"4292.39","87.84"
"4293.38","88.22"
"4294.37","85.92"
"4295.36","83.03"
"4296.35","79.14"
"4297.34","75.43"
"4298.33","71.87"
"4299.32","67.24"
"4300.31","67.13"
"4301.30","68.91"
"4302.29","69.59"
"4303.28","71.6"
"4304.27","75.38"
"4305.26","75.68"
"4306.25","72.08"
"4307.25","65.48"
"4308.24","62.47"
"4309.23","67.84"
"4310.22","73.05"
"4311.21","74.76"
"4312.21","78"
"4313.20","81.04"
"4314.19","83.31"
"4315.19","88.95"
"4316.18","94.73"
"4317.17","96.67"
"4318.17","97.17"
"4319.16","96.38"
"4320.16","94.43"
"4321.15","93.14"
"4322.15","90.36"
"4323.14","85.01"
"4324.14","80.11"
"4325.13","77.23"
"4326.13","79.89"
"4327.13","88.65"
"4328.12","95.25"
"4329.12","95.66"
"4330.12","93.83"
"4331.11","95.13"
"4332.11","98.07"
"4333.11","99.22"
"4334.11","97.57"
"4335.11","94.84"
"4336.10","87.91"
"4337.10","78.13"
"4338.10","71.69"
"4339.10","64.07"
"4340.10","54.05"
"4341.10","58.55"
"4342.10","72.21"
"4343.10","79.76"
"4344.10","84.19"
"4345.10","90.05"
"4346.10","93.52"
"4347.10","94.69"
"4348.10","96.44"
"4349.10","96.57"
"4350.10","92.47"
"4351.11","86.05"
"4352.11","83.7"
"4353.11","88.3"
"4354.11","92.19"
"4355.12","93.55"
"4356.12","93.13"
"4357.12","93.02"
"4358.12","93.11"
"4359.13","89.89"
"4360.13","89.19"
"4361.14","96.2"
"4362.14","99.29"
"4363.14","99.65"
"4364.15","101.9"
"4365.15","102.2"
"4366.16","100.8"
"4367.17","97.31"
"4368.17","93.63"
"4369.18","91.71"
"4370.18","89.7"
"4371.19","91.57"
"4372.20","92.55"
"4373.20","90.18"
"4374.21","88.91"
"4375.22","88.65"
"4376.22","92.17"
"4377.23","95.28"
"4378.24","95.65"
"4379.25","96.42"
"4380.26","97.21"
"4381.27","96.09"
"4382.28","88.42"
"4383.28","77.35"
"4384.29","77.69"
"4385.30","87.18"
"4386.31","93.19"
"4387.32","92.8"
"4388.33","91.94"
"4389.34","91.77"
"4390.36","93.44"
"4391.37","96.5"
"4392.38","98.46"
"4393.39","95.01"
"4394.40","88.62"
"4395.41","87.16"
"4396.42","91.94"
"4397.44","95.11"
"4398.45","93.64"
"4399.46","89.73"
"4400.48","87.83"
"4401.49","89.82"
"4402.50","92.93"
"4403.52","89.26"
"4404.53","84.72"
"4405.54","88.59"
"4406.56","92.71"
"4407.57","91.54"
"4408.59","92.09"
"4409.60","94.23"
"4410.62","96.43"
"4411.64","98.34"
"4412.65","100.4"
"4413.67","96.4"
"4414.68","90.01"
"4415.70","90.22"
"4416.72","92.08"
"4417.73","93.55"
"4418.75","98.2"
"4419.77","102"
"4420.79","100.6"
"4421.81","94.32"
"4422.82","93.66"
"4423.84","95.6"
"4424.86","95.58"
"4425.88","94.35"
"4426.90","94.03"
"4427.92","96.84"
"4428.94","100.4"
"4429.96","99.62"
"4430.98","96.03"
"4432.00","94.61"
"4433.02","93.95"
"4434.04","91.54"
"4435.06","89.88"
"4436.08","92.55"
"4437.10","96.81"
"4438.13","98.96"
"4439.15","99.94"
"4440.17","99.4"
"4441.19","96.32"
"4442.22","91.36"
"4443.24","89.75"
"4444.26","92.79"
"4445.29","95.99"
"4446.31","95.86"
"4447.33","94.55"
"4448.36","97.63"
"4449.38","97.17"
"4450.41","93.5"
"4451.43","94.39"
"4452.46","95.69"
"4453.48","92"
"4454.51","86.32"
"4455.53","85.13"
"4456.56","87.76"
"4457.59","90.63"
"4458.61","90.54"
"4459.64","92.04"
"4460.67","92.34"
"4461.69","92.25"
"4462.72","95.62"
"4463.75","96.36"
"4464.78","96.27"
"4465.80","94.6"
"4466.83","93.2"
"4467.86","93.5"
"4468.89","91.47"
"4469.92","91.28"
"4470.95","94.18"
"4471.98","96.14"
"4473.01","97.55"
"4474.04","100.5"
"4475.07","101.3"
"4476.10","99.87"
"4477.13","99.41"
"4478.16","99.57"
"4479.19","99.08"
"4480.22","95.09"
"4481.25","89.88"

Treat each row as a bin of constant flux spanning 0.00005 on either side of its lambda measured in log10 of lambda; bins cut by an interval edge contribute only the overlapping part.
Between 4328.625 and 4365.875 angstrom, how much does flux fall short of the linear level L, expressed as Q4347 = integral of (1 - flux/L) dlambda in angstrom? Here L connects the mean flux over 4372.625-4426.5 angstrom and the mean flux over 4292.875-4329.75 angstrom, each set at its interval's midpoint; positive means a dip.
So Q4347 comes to -1.4 angstrom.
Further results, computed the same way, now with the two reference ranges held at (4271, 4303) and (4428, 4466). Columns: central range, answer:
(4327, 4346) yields 0.42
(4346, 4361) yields -0.75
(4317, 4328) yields -0.49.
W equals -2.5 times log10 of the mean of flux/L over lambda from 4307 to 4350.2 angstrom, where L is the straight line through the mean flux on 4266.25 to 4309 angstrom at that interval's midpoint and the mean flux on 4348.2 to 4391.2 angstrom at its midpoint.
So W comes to 0.03 mag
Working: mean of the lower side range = 81.6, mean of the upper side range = 92.5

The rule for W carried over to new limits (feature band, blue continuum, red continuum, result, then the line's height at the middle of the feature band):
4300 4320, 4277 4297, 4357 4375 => 0.13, 88.5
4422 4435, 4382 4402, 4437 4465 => -0.03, 92.5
